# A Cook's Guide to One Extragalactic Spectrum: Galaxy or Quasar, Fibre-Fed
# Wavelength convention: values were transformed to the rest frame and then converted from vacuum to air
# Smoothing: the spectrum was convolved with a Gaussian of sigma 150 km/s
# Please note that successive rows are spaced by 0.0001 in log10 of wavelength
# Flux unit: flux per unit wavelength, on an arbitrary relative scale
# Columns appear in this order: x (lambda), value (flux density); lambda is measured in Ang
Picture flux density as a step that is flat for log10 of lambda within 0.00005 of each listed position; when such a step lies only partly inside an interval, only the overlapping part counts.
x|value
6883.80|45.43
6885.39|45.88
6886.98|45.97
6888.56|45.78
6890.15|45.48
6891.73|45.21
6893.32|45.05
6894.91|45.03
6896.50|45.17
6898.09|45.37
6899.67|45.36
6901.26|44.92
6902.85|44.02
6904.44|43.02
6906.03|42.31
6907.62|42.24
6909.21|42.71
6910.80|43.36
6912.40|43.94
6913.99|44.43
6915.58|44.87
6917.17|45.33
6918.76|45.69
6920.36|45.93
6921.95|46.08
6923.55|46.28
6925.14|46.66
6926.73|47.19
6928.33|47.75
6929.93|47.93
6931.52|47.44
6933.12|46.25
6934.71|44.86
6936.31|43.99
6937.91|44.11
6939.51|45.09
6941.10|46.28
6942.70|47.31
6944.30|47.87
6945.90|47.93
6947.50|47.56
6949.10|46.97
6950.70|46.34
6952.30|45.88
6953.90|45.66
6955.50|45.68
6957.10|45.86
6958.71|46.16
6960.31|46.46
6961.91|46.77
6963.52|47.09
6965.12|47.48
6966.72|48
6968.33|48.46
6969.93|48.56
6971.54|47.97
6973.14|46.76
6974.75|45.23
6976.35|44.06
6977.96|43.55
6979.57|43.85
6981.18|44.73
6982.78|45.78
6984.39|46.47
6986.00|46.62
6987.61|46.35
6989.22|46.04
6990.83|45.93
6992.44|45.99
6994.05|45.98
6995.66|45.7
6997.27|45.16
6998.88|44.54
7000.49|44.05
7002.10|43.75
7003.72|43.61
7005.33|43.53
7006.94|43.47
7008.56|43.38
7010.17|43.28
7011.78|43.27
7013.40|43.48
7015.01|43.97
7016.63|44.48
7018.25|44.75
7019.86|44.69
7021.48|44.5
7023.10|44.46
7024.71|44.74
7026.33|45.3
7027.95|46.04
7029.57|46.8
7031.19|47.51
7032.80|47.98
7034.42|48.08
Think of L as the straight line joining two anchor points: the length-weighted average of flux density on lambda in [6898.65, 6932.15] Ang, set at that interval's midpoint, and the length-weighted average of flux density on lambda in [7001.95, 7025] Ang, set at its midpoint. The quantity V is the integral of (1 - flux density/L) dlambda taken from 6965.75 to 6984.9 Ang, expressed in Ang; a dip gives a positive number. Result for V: -0.74 Ang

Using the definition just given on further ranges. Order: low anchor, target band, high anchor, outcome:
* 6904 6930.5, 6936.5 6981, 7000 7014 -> -2.0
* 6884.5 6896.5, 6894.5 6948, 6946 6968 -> 0.7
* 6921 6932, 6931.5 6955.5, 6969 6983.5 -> 0.2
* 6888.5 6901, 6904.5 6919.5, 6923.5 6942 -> 0.6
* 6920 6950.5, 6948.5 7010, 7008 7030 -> -0.3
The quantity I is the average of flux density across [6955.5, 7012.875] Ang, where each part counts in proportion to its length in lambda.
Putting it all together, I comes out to 45.5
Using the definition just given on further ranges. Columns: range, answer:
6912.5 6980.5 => 46.3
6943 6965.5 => 46.7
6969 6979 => 46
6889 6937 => 45.1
